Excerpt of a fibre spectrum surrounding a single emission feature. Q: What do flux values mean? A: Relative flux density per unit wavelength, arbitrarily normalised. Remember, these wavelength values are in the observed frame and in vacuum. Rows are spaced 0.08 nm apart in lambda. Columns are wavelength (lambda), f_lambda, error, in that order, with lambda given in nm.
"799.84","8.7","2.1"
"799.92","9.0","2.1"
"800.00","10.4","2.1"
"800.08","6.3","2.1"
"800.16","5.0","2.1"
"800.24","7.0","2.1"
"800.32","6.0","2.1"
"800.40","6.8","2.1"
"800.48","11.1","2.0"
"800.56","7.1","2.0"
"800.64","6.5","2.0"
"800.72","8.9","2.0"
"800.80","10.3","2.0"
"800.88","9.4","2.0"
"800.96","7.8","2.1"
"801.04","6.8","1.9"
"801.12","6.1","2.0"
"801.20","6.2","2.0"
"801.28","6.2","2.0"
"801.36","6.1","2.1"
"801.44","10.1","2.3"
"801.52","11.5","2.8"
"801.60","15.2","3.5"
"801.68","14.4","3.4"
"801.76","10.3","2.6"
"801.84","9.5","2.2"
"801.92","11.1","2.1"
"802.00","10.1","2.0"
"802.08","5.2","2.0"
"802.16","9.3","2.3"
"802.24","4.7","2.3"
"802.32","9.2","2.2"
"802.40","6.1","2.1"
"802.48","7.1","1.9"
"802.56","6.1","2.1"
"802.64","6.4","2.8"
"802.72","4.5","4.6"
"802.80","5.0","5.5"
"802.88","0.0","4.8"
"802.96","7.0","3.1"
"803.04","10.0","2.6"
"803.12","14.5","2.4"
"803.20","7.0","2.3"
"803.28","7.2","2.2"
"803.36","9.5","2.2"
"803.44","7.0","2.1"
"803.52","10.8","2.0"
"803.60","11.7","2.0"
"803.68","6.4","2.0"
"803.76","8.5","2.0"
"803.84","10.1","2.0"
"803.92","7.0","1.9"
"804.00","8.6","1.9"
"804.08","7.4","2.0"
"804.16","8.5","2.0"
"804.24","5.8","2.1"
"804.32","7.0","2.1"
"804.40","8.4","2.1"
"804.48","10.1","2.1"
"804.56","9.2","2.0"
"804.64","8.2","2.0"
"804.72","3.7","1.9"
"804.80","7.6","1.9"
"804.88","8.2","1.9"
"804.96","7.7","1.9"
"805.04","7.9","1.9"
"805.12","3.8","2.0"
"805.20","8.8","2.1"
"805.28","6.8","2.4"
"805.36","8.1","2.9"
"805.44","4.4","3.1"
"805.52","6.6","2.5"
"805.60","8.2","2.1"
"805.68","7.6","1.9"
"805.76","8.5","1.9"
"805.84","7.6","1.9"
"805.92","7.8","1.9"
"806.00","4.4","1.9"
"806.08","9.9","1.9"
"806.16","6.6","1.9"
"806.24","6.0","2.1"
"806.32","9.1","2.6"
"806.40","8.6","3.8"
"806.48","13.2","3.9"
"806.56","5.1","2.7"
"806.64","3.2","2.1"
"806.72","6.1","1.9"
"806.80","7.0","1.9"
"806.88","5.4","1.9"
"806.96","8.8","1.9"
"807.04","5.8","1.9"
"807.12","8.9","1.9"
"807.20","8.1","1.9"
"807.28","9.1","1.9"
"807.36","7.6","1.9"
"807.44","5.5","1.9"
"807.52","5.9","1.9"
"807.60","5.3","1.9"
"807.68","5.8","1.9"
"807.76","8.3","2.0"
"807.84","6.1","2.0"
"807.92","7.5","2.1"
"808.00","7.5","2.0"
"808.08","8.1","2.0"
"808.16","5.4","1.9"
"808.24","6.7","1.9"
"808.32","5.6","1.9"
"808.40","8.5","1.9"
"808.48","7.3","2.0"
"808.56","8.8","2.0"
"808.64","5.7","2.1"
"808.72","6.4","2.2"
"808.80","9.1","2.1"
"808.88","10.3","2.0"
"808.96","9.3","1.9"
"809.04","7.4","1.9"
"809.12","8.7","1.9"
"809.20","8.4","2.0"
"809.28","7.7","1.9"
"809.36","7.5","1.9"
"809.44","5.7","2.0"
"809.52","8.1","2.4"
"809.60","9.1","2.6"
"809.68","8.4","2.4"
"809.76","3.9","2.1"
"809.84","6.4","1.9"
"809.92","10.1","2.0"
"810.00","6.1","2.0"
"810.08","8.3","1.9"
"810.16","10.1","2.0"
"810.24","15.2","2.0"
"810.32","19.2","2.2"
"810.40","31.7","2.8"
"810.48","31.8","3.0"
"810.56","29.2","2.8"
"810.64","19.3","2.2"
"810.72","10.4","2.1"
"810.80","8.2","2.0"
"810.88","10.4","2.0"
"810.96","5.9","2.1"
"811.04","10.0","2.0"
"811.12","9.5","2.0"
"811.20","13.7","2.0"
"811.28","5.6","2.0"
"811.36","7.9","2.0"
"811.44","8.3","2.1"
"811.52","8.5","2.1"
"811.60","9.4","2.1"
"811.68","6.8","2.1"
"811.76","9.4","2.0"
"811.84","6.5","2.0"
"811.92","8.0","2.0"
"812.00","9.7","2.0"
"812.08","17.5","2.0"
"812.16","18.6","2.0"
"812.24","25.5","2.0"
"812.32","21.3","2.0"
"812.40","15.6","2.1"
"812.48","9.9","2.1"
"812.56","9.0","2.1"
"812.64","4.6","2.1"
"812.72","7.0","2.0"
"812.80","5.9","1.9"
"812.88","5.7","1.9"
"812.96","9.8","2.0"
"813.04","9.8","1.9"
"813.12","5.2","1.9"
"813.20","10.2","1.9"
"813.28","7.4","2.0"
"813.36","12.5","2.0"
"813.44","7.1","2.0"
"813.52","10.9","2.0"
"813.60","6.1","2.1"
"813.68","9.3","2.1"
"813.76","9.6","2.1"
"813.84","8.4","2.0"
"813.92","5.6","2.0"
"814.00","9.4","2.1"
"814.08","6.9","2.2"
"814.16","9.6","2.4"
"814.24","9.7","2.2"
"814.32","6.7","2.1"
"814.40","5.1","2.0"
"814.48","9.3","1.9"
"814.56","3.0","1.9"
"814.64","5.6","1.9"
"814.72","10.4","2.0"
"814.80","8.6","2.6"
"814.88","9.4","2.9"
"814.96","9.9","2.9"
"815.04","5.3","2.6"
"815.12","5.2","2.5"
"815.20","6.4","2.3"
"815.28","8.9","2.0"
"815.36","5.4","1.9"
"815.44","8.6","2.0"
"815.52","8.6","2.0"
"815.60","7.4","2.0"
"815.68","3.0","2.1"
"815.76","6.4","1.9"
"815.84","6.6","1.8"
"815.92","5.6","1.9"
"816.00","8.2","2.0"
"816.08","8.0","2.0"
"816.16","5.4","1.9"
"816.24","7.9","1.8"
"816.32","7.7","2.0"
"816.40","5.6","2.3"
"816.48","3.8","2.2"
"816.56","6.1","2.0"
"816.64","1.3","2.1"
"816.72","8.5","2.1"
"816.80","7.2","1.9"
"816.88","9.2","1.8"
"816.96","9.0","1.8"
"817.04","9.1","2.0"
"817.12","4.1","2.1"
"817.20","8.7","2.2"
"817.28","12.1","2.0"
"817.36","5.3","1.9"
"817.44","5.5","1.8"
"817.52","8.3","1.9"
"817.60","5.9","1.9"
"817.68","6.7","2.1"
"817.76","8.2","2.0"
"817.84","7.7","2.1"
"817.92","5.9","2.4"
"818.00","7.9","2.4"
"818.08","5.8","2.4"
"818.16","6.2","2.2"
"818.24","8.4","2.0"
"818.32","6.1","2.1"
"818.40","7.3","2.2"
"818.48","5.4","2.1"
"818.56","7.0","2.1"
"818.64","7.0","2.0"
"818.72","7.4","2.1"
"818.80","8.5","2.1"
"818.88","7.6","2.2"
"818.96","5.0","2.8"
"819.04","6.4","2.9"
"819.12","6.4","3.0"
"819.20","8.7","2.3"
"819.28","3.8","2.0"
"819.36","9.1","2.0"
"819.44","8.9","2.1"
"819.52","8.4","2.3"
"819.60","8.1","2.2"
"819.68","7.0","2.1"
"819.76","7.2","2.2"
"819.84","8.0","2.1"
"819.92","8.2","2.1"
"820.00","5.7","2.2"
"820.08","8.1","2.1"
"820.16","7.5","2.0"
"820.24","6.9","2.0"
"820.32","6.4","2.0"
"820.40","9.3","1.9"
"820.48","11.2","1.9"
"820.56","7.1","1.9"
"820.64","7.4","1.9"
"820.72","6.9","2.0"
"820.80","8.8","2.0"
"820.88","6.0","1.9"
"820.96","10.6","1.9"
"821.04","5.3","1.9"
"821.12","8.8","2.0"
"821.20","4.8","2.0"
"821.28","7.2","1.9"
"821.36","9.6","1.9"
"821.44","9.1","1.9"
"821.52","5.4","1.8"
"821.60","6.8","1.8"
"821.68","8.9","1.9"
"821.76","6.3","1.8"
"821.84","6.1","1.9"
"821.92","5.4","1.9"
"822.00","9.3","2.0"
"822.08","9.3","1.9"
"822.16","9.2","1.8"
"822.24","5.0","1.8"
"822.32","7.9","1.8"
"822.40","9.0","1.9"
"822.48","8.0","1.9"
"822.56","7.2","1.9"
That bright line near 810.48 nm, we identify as [S II]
